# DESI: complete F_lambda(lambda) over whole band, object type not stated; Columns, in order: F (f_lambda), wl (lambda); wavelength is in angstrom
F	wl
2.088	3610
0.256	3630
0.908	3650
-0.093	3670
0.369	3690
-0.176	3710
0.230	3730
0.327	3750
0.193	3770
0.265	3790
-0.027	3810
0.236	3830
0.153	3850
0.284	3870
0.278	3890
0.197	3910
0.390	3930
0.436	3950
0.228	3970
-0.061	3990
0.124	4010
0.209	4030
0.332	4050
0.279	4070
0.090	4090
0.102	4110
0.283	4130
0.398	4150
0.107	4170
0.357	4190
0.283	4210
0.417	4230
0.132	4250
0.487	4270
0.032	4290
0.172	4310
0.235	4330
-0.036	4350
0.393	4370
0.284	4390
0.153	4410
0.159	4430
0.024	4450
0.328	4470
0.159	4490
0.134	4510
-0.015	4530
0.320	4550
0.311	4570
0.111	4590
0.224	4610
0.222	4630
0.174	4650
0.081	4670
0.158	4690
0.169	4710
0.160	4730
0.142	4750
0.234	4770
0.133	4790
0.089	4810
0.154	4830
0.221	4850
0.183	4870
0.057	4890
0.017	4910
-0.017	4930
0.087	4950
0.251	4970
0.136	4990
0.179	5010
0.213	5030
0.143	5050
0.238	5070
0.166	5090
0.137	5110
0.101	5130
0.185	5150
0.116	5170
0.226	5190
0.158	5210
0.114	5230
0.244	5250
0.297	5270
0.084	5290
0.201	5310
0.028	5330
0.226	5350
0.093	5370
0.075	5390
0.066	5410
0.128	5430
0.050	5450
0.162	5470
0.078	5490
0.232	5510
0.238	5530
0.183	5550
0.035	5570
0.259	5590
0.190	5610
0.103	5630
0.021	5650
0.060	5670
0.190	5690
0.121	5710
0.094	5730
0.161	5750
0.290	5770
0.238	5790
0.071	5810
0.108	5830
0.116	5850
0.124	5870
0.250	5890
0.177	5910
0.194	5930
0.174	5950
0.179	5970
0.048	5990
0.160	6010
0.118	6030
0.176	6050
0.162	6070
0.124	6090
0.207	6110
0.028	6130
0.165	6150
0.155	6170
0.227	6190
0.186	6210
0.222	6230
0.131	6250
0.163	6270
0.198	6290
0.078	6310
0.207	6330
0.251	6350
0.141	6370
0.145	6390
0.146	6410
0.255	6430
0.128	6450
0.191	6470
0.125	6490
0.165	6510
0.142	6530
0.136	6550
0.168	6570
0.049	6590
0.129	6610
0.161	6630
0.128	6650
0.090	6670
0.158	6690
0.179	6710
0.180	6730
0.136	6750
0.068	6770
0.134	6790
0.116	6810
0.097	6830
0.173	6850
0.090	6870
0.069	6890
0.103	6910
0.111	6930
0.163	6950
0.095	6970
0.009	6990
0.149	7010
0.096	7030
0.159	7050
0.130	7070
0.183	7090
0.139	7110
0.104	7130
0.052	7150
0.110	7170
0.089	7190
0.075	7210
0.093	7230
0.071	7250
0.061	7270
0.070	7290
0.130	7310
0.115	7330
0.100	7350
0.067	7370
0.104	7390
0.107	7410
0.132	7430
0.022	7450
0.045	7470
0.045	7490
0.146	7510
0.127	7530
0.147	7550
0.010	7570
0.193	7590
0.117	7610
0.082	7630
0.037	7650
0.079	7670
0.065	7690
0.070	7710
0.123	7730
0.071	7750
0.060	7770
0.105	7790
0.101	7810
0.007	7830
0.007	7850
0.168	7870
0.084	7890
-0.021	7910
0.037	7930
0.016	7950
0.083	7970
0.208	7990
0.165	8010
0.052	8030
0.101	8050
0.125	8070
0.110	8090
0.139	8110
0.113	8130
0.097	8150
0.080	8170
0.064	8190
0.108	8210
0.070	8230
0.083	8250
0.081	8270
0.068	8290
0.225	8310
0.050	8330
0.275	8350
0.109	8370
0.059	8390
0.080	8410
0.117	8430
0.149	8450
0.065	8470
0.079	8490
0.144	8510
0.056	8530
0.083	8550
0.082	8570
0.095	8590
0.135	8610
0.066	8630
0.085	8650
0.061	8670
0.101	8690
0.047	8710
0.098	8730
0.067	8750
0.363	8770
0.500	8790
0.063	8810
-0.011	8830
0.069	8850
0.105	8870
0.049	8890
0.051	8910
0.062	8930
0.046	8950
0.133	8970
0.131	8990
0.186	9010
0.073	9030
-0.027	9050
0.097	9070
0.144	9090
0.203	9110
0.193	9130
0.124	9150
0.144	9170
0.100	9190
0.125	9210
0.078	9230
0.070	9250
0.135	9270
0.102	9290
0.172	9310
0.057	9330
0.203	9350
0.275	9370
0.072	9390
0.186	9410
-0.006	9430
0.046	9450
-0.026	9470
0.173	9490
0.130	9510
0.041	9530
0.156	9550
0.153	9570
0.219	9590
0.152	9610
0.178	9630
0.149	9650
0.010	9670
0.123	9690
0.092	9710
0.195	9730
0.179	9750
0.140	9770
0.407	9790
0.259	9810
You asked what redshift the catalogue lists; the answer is 1.355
